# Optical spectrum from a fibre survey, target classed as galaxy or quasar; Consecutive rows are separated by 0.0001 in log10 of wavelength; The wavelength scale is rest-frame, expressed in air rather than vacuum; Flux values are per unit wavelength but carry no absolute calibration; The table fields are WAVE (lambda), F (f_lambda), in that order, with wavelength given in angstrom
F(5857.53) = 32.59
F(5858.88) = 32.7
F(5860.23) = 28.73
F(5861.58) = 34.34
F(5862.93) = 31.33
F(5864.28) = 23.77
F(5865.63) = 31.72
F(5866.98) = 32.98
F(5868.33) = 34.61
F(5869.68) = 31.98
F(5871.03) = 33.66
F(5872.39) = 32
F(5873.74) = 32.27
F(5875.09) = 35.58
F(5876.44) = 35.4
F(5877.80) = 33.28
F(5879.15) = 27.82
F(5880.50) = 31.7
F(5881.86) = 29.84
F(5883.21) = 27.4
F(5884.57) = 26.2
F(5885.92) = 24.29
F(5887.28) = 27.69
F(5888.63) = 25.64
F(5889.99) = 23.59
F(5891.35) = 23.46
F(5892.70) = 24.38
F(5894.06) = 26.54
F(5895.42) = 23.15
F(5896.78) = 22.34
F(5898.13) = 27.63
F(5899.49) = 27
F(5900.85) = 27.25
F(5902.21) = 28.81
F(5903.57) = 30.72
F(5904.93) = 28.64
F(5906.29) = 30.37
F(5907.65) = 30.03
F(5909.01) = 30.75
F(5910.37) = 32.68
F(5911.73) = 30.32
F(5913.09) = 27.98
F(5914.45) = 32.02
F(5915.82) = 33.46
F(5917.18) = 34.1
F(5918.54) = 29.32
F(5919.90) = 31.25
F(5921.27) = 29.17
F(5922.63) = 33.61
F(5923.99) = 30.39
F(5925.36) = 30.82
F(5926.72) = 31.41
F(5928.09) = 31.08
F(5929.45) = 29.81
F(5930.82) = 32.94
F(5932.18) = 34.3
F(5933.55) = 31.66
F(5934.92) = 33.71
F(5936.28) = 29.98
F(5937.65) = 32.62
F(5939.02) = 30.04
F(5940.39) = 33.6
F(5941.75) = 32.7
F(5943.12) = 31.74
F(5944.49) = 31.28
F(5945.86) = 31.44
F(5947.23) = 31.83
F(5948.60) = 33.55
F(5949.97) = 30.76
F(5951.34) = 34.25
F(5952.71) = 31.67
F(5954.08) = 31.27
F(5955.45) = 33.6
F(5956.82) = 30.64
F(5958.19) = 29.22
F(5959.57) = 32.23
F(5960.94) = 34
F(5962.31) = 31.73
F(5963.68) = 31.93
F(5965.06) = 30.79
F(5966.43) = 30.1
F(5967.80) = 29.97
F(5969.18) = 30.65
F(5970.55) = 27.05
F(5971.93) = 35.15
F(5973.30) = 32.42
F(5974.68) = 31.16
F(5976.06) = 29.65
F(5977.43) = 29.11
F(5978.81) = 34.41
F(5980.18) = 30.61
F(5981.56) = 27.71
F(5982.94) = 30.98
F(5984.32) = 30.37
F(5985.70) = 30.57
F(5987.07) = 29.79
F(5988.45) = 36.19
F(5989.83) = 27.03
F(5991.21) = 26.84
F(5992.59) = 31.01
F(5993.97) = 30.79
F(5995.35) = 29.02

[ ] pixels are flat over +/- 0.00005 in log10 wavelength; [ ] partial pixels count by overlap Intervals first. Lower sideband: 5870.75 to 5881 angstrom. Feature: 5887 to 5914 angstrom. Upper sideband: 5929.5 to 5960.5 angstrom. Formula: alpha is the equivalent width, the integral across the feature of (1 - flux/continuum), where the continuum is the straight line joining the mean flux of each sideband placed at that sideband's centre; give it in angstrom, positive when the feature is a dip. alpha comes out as 4.13 angstrom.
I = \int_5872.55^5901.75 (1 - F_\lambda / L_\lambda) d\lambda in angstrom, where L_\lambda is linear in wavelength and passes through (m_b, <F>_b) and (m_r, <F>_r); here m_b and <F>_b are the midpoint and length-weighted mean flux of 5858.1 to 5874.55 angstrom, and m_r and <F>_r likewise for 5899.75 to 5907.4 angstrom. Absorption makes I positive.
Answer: 2.4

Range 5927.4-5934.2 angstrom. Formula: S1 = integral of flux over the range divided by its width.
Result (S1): 31.9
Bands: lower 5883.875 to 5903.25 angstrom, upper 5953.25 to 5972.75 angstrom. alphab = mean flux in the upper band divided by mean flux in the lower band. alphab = 1.22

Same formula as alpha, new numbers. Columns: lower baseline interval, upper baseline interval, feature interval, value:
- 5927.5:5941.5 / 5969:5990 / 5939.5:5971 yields -0.1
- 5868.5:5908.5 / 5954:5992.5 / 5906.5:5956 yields -3.2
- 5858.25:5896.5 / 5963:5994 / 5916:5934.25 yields -1.0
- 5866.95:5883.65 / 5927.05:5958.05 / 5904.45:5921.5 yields 0.7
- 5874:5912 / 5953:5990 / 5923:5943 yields -1.4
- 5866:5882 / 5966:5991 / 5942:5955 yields -0.3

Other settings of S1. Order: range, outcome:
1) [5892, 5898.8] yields 24.8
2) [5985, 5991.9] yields 30.1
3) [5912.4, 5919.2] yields 31.4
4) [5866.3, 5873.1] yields 33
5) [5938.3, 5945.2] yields 31.9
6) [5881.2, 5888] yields 27.1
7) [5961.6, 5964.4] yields 31.8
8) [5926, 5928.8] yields 31.3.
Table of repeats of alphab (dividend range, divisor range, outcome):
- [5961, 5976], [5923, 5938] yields 0.98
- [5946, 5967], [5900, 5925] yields 1.04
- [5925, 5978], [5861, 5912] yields 1.08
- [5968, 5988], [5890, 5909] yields 1.14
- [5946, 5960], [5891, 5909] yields 1.17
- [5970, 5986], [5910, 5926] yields 0.99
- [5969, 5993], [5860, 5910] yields 1.05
